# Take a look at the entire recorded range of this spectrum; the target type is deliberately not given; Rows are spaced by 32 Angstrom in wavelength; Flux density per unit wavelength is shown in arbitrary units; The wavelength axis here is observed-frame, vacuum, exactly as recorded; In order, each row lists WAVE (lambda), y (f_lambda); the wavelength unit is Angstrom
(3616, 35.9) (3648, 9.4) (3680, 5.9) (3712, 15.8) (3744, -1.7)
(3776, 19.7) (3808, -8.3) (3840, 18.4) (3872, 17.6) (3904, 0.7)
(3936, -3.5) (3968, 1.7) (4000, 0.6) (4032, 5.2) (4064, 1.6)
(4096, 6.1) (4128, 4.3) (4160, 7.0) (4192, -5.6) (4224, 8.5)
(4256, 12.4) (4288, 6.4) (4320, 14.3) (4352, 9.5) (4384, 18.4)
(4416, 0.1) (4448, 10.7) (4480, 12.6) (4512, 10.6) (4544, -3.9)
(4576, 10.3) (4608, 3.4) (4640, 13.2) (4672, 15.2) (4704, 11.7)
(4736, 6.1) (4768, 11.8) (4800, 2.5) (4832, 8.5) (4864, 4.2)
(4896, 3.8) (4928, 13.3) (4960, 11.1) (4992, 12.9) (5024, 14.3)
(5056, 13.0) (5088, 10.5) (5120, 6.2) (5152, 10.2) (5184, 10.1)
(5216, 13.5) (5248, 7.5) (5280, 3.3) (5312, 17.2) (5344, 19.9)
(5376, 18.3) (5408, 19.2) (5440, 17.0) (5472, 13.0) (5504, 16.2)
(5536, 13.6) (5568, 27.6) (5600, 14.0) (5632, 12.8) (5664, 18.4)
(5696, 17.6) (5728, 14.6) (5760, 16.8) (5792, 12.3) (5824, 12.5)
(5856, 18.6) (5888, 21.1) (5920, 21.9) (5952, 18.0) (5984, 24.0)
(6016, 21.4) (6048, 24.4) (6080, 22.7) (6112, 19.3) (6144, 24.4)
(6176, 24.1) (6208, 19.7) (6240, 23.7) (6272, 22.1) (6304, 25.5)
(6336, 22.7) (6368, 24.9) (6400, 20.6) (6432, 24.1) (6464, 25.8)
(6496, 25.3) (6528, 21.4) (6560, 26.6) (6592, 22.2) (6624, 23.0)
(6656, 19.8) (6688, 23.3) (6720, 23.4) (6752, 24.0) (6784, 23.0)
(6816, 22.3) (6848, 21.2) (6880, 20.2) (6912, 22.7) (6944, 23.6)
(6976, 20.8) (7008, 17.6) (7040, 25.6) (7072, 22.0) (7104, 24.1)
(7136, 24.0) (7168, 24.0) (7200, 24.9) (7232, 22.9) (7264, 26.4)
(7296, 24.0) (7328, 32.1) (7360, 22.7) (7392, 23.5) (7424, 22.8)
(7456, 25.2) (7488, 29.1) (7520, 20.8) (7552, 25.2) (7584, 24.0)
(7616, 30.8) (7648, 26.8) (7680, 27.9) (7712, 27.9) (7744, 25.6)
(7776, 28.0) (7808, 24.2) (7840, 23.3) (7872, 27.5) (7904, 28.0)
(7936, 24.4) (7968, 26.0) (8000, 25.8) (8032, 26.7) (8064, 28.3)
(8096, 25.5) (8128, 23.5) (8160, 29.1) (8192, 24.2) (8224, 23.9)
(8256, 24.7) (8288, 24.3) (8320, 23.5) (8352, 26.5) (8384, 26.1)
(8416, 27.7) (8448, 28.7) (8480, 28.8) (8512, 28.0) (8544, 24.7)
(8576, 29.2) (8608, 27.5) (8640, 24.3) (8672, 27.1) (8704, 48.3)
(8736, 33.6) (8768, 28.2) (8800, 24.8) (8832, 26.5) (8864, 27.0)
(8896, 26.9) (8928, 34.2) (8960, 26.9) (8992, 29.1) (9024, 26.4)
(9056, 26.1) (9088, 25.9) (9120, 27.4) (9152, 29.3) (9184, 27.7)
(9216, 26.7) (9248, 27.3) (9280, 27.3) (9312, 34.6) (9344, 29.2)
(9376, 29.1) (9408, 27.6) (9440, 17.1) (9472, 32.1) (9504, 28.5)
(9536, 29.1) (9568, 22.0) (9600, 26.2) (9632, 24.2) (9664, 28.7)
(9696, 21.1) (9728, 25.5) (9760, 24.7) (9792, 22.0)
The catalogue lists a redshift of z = 0.33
